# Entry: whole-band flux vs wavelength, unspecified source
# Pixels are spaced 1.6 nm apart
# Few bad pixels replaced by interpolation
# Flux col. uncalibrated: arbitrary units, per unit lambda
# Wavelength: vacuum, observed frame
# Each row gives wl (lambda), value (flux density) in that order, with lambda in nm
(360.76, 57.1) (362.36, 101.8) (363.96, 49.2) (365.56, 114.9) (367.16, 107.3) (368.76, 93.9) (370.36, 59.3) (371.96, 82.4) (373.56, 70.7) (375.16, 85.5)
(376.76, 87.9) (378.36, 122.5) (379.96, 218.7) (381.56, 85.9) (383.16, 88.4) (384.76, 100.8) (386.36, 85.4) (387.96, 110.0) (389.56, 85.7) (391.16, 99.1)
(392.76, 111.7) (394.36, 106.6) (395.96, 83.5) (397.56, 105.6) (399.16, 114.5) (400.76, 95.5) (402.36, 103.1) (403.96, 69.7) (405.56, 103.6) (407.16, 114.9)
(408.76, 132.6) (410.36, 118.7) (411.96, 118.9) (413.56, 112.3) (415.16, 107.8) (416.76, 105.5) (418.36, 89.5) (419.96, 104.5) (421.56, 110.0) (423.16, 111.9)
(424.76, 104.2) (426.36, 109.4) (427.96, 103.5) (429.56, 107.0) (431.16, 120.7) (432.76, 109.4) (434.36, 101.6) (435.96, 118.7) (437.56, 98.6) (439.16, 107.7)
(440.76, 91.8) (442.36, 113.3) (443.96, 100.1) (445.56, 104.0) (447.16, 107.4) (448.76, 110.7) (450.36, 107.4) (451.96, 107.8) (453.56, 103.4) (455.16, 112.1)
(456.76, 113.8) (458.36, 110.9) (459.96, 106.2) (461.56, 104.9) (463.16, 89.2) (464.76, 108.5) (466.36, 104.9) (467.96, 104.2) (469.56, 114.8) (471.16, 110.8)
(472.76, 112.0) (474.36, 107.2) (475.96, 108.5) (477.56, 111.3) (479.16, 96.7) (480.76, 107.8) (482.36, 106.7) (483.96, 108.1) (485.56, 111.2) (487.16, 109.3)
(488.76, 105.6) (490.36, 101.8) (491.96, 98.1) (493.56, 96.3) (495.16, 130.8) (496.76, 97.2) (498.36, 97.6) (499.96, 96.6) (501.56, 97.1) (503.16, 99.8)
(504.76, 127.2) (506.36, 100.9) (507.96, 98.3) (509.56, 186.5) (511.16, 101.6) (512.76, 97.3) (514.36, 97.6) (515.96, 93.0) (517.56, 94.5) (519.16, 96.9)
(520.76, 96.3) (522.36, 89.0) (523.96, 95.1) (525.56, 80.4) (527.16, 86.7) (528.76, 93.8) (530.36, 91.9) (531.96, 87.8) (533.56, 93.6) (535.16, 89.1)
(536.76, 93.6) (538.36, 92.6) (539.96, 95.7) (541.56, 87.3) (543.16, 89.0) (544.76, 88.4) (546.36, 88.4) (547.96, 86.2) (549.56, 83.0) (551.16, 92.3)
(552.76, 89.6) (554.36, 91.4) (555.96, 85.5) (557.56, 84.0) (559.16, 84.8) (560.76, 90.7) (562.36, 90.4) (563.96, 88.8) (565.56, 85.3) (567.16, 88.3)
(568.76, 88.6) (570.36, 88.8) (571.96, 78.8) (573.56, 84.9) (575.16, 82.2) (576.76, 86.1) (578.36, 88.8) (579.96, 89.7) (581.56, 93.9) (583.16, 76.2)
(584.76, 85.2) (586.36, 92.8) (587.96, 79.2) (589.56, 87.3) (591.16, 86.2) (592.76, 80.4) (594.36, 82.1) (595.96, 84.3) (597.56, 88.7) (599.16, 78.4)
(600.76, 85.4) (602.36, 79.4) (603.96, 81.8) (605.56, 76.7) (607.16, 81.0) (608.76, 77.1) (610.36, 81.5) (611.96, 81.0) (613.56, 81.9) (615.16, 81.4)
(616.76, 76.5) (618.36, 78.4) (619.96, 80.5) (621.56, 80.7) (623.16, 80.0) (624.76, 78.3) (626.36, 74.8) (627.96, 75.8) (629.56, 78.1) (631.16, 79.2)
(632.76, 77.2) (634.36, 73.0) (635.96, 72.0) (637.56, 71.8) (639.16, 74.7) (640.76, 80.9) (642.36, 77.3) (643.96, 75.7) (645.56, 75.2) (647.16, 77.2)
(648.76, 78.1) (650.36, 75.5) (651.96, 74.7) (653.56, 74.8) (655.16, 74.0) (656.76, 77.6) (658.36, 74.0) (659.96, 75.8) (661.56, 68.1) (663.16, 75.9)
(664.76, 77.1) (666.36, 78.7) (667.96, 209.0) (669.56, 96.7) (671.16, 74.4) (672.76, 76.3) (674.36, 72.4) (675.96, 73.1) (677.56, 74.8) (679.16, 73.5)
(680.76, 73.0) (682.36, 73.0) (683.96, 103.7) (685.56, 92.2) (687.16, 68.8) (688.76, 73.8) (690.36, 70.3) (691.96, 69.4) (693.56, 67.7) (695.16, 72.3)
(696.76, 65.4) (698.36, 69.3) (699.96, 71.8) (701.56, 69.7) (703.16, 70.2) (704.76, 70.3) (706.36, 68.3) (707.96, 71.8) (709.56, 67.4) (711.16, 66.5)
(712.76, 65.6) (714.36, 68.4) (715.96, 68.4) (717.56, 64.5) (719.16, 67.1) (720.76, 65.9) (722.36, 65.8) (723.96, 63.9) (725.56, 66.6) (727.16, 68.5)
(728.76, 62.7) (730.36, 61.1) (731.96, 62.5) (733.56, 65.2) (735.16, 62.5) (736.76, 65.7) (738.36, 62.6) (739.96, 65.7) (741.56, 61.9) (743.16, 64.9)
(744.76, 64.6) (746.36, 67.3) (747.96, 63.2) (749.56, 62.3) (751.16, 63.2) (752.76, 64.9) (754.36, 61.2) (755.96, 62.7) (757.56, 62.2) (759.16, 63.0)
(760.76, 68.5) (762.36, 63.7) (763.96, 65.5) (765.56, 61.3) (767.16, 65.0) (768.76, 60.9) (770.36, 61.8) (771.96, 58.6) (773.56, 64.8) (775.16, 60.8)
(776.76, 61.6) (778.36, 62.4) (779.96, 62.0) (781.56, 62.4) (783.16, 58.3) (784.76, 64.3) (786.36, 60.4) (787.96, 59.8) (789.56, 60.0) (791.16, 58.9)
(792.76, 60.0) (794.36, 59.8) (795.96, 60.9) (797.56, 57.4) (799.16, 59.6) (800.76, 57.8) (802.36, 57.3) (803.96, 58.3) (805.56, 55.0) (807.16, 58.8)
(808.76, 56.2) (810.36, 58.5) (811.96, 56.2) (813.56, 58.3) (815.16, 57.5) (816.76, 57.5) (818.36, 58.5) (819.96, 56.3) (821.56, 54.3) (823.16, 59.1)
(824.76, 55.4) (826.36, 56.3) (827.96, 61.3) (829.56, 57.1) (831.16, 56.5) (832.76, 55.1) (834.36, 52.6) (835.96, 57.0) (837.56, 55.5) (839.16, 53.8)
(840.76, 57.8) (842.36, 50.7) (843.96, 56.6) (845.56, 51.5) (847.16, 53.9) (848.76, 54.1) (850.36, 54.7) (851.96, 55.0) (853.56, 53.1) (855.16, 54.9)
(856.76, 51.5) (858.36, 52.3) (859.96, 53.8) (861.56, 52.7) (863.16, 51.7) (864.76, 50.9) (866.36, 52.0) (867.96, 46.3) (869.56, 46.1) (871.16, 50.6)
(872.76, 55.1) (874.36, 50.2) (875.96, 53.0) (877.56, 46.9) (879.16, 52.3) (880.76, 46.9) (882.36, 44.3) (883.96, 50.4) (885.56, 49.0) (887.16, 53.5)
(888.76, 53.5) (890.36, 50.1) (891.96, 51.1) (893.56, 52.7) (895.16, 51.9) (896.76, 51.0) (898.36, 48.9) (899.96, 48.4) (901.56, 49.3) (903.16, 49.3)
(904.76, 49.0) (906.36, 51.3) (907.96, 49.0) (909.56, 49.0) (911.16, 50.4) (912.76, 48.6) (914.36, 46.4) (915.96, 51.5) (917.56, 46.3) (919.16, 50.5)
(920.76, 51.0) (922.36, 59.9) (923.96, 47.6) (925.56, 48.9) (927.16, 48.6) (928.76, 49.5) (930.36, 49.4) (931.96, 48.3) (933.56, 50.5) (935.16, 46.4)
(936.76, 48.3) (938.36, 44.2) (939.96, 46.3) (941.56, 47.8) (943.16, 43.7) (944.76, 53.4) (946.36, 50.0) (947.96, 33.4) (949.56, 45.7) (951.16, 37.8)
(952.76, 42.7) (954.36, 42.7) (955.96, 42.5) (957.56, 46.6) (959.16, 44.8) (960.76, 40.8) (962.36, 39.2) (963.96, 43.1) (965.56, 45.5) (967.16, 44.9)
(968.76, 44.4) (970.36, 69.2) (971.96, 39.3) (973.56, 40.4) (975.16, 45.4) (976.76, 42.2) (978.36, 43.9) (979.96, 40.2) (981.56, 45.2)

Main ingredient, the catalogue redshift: 0.017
